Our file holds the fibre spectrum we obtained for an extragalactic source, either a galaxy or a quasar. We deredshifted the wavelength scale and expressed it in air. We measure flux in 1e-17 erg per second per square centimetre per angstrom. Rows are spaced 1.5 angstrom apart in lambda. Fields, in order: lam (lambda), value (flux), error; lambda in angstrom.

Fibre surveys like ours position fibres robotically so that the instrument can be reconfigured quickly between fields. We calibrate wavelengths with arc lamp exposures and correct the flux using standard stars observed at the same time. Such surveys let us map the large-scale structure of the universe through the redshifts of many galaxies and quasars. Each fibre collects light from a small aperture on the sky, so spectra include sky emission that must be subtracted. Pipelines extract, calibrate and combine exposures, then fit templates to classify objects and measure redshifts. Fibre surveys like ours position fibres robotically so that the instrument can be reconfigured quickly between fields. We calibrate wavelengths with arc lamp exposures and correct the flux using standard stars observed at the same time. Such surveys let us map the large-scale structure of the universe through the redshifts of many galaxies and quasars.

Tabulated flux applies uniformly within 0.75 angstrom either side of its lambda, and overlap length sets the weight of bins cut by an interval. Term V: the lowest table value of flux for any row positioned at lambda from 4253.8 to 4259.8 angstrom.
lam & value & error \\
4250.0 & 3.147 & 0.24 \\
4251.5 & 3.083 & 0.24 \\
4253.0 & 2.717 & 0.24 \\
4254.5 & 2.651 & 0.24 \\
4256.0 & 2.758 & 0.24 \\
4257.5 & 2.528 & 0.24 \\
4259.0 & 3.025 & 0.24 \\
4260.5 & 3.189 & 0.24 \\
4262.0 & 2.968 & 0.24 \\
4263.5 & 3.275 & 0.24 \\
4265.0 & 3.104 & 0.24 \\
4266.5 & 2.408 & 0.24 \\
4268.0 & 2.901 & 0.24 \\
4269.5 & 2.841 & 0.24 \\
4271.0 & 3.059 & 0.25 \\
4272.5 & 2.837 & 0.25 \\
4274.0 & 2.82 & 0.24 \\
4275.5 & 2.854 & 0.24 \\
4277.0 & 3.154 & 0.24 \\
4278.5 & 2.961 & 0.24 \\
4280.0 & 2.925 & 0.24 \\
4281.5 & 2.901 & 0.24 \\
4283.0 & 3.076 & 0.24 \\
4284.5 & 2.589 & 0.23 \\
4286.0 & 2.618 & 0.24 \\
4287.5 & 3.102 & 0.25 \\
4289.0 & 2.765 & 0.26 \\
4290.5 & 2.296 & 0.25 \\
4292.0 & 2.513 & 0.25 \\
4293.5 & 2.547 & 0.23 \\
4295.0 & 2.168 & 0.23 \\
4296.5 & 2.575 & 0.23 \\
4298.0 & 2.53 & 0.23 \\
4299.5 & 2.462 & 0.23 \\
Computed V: 2.528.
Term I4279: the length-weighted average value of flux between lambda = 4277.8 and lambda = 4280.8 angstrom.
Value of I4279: 2.94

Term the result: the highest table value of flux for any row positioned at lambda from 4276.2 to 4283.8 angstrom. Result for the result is 3.154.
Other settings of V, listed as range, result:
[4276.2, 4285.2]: 2.589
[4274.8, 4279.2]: 2.854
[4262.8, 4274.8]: 2.408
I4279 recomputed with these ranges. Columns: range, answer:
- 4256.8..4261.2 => 2.92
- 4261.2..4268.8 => 2.93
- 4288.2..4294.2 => 2.53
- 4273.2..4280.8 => 2.94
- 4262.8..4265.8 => 3.18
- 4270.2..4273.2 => 2.95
